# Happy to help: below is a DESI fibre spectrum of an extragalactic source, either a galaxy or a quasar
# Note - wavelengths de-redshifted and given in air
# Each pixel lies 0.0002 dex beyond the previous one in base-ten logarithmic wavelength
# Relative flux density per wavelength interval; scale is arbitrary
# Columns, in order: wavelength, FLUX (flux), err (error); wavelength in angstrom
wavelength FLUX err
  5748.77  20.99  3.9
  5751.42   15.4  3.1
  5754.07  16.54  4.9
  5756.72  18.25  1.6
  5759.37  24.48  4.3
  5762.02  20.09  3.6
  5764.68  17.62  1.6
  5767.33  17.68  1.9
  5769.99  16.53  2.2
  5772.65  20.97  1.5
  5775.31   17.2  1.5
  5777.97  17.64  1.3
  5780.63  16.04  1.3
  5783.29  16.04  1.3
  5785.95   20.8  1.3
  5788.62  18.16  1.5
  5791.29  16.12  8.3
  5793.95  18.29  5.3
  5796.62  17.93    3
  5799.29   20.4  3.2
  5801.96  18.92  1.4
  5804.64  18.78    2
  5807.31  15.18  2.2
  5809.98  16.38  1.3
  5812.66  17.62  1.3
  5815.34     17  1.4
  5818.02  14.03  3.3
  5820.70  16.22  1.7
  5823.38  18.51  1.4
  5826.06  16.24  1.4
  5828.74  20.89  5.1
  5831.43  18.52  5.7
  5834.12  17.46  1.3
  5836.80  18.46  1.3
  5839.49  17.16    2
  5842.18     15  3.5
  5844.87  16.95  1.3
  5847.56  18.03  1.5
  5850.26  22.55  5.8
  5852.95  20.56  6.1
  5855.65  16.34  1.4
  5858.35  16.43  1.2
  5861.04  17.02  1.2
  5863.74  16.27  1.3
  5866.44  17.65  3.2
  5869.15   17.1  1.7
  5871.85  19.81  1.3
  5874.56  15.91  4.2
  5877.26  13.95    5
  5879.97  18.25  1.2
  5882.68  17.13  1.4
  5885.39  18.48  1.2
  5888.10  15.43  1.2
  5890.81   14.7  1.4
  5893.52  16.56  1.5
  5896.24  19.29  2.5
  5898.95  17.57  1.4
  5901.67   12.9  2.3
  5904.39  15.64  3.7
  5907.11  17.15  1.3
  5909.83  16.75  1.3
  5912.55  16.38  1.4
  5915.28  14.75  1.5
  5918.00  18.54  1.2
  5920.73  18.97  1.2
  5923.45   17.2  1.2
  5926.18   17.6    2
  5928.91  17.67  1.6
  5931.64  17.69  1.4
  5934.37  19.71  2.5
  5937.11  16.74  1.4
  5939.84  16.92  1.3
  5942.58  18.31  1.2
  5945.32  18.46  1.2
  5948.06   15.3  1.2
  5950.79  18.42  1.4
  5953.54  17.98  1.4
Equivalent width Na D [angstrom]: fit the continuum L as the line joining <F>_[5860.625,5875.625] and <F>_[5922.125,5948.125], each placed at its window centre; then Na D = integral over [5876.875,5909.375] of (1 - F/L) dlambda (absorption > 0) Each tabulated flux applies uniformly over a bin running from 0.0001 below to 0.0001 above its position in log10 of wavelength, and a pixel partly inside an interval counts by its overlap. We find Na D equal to 1.8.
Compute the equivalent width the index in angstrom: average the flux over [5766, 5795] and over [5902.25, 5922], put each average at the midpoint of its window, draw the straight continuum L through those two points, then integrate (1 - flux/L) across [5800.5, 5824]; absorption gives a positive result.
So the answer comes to 0.8 angstrom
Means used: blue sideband 17.8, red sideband 16.7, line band 16.9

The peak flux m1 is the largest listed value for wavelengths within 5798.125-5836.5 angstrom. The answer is 20.89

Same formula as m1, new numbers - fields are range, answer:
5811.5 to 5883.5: 22.55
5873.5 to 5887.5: 18.48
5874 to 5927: 19.29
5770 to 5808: 20.97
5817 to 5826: 18.51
